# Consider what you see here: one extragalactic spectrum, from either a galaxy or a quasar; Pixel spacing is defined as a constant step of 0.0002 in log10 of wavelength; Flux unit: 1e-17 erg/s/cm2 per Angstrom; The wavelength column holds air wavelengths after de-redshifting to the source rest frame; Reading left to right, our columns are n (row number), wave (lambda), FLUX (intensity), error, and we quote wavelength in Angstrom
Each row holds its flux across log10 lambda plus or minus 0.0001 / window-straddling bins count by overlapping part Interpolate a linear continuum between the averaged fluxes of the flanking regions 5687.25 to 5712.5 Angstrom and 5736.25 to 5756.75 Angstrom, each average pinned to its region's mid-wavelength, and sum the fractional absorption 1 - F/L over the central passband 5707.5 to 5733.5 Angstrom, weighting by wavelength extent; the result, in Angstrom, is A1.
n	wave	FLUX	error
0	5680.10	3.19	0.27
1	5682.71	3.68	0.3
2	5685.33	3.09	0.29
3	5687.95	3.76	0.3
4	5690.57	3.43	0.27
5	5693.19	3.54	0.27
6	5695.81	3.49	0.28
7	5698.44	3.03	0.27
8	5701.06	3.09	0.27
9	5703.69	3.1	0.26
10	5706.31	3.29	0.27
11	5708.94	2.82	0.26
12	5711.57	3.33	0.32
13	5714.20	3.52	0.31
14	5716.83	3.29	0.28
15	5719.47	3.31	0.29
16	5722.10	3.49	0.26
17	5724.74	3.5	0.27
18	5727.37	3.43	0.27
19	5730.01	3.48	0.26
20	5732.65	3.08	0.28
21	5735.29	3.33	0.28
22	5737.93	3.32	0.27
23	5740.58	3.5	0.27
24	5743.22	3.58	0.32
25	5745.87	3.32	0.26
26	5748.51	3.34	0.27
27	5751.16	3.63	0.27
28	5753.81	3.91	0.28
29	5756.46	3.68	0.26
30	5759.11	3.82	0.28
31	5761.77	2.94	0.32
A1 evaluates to 0.44 Angstrom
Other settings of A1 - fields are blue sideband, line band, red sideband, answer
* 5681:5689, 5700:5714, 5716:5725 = 1.1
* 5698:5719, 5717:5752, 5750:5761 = 0.8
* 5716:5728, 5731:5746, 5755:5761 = 0.7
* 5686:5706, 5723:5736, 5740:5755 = 0.4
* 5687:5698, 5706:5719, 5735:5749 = 0.8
